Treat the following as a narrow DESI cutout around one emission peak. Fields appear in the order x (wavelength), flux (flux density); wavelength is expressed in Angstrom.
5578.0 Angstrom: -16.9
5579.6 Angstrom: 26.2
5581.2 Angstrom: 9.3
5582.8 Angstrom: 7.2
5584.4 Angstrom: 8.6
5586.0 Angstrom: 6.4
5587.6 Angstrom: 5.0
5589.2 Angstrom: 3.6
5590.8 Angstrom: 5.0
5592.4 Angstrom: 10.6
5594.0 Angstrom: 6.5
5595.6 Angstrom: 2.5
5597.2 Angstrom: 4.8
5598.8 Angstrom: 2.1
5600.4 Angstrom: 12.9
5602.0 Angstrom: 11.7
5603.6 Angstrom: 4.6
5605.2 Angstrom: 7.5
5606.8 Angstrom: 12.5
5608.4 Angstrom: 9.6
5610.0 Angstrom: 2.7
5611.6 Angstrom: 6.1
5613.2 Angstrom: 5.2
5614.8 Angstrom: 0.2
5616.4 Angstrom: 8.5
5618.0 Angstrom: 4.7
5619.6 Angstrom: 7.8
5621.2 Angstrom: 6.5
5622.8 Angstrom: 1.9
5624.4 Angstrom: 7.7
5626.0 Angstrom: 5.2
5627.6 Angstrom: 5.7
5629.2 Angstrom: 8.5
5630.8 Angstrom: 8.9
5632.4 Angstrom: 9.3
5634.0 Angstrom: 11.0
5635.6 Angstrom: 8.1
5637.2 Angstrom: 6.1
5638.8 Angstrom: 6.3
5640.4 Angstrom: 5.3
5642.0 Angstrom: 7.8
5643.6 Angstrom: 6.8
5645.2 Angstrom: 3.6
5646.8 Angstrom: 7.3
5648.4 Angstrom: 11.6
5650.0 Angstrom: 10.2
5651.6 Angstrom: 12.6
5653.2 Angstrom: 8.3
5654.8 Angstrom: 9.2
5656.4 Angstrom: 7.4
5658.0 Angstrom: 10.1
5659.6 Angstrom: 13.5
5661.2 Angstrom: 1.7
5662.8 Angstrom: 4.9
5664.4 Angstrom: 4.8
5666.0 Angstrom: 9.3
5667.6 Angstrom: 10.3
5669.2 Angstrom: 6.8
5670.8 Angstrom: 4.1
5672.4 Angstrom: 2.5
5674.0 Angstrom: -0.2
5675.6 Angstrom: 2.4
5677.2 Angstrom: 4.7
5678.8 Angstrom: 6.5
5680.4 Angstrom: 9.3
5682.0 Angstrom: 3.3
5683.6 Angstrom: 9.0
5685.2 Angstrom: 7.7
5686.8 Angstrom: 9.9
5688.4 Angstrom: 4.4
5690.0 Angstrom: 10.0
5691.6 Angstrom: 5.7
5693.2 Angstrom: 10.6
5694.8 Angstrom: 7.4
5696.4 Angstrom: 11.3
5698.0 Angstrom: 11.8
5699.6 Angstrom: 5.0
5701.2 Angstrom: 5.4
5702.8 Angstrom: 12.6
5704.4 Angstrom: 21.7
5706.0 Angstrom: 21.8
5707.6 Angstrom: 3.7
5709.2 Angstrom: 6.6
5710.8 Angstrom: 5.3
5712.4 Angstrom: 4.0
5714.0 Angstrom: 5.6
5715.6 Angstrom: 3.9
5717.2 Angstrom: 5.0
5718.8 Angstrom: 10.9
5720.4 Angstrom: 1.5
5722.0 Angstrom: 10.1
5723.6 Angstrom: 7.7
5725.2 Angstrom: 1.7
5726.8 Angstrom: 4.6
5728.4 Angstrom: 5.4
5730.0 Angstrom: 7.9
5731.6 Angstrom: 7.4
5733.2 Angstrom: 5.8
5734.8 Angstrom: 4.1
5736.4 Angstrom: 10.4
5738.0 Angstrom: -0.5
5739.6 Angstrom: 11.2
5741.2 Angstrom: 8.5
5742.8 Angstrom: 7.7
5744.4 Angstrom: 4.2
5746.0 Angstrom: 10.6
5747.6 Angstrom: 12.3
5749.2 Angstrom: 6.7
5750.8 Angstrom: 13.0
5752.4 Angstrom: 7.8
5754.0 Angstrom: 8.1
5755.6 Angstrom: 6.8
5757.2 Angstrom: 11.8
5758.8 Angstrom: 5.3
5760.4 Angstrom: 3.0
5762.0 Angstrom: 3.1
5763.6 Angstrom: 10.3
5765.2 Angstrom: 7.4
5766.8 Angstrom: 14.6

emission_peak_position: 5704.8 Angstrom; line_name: [O III] 5007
